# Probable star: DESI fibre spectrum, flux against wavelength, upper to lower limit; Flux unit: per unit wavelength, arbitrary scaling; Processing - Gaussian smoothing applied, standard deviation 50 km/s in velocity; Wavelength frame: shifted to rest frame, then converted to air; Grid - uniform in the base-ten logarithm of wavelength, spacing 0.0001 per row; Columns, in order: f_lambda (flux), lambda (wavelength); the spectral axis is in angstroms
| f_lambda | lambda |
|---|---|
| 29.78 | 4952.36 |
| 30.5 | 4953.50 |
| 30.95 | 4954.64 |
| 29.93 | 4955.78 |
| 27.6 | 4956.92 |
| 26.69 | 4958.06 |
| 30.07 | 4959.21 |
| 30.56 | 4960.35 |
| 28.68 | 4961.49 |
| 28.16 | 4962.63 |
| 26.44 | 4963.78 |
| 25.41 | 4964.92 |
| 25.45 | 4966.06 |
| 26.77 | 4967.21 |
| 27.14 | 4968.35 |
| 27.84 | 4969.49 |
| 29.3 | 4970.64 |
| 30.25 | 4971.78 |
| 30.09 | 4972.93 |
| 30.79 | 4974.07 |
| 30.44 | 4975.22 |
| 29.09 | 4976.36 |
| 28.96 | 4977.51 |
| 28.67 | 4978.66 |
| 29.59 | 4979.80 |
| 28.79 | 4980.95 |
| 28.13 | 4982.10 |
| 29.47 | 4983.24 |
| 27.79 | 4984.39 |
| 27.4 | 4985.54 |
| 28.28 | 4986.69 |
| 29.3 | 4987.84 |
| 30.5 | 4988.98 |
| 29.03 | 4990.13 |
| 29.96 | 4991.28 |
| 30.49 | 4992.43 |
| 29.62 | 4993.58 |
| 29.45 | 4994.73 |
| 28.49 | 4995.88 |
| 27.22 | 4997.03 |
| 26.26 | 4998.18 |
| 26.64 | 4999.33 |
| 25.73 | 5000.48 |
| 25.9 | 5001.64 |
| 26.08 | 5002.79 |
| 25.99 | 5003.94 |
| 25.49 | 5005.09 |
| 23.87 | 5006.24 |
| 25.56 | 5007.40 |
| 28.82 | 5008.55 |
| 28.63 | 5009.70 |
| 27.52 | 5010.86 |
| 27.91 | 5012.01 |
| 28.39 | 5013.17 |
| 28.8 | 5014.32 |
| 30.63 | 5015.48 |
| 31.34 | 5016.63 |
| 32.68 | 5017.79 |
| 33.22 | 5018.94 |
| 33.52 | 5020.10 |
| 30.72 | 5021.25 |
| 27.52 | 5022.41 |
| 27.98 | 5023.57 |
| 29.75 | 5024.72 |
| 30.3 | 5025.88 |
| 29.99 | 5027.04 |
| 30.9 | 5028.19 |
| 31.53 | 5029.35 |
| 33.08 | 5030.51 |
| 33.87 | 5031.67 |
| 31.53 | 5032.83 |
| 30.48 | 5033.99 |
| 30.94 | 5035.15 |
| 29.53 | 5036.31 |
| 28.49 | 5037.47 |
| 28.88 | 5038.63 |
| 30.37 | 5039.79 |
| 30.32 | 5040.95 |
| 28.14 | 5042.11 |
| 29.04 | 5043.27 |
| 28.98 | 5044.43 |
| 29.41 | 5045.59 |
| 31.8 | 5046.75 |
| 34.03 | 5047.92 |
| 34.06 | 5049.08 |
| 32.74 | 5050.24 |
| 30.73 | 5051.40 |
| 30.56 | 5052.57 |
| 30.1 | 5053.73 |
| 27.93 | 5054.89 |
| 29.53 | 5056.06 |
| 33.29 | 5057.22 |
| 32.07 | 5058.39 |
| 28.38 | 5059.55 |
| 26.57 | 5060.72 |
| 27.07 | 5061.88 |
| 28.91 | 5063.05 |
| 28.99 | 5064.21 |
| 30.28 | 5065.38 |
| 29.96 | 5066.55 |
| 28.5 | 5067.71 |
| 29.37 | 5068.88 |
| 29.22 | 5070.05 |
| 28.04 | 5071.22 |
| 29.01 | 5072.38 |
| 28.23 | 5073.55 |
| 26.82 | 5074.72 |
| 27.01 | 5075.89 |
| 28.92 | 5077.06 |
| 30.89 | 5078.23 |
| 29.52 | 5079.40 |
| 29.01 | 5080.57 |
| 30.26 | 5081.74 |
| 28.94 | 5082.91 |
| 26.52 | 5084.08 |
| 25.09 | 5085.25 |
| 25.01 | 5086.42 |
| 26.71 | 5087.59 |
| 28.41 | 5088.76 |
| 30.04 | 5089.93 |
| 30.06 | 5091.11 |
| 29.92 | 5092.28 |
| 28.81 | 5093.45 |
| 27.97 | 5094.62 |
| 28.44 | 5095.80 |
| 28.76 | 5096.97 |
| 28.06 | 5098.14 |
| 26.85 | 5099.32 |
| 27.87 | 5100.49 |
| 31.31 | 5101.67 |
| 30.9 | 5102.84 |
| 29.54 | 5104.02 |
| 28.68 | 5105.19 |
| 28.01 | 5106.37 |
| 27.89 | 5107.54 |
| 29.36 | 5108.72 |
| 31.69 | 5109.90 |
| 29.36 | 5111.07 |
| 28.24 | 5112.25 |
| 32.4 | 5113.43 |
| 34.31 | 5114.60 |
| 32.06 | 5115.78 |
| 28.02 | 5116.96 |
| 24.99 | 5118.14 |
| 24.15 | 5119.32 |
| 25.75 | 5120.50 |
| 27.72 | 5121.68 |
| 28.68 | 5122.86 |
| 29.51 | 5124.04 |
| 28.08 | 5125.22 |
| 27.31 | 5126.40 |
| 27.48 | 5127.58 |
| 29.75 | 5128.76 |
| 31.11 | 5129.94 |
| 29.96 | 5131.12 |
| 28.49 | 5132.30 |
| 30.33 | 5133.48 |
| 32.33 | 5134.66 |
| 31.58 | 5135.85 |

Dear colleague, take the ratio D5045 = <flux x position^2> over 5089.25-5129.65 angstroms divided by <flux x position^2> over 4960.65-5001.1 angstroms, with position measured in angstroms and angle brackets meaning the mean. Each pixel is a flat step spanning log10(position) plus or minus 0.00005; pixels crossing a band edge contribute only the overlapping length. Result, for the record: 1.07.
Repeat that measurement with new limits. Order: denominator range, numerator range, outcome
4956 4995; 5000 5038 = 1.04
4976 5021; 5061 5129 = 1.04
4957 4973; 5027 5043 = 1.12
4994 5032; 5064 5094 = 1.02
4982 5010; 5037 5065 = 1.11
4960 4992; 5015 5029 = 1.09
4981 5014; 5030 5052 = 1.13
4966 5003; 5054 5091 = 1.04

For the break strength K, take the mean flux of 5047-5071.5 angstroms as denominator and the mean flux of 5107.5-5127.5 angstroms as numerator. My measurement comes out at 1.0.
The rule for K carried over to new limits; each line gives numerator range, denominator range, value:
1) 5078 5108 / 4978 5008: 1.03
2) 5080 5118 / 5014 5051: 0.94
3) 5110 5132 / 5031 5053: 0.94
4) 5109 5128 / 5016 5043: 0.94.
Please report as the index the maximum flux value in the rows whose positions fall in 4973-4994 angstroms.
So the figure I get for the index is 30.79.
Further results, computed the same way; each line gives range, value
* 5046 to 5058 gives 34.06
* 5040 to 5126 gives 34.31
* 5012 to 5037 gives 33.87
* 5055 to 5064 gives 33.29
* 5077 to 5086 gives 30.89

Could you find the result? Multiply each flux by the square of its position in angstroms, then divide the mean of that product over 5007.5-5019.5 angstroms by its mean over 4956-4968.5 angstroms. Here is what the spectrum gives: 1.1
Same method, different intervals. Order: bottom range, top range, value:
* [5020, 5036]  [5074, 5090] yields 0.93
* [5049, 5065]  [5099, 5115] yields 1.01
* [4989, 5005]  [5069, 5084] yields 1.07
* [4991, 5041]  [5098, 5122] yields 1.03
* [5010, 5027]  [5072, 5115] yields 0.99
